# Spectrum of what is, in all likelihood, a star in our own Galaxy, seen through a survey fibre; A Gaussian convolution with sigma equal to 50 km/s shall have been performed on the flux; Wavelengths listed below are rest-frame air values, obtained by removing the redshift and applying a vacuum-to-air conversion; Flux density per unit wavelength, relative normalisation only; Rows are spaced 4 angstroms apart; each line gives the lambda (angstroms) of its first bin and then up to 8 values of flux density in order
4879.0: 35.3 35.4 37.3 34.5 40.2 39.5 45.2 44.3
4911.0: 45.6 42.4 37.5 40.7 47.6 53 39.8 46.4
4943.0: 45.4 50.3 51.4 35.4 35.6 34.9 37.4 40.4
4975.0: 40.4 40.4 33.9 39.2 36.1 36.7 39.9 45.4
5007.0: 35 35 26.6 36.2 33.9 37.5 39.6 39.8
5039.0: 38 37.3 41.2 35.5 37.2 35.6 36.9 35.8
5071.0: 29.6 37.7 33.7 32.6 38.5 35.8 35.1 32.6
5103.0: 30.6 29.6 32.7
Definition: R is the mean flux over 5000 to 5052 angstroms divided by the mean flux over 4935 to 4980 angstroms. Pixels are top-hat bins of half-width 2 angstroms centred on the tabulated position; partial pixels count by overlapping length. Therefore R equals 0.89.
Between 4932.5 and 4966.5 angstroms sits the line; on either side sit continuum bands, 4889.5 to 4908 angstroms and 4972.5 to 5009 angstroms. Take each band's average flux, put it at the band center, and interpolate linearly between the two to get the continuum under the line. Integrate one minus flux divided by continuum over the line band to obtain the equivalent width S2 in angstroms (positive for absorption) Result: -2.39 angstroms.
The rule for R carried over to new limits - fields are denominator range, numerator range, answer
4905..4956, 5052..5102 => 0.78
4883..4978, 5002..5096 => 0.86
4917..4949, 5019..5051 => 0.84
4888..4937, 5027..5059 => 0.90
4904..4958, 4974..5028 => 0.83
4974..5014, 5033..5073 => 0.97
